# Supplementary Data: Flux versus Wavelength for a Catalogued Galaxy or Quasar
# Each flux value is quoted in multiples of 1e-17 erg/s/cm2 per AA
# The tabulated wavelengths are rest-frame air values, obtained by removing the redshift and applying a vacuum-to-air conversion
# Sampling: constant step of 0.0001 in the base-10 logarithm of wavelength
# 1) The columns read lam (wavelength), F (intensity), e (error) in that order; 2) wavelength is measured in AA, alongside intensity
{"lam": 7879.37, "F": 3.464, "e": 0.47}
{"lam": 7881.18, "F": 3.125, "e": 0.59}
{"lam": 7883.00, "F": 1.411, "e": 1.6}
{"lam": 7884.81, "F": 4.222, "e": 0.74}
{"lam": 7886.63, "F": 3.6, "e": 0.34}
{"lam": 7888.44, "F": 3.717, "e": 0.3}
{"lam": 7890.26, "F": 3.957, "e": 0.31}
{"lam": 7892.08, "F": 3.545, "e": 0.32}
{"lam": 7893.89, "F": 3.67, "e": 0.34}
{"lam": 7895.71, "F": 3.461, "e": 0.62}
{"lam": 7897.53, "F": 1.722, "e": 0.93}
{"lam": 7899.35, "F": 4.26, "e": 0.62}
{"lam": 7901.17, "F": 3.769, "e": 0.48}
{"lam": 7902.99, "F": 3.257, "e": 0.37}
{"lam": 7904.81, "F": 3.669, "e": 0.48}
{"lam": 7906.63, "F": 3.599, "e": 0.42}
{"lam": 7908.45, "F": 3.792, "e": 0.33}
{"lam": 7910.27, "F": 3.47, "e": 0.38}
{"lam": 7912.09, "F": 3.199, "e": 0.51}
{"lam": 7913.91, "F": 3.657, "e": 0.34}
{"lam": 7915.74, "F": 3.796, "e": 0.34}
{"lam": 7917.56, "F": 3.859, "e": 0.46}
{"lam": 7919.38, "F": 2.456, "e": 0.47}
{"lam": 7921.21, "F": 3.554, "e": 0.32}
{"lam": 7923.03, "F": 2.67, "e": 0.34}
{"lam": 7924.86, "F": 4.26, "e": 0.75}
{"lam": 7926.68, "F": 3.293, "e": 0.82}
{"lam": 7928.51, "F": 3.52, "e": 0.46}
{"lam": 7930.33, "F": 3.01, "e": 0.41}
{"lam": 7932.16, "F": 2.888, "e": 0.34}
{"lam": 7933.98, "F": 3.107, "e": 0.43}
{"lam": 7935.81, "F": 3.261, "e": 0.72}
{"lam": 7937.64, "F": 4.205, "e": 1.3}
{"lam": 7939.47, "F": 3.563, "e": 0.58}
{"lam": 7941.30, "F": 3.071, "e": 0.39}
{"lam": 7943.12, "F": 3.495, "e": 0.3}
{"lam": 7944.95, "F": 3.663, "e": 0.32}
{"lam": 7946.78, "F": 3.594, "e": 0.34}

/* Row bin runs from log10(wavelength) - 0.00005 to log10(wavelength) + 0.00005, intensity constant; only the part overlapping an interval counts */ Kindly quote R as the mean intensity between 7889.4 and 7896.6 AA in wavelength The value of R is 3.66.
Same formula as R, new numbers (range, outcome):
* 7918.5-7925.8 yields 3.24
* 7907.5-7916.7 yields 3.58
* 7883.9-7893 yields 3.81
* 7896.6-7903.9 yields 3.25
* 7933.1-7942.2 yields 3.44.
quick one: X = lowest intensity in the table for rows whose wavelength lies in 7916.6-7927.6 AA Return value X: 2.456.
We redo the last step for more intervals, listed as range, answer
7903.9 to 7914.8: 3.199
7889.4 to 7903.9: 1.722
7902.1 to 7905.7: 3.257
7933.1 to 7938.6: 3.107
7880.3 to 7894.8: 1.411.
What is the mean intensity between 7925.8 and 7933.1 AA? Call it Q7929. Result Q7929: 3.18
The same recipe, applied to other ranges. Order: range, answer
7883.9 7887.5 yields 3.91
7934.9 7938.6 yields 3.73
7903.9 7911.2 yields 3.63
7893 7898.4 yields 2.96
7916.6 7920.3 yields 3.17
